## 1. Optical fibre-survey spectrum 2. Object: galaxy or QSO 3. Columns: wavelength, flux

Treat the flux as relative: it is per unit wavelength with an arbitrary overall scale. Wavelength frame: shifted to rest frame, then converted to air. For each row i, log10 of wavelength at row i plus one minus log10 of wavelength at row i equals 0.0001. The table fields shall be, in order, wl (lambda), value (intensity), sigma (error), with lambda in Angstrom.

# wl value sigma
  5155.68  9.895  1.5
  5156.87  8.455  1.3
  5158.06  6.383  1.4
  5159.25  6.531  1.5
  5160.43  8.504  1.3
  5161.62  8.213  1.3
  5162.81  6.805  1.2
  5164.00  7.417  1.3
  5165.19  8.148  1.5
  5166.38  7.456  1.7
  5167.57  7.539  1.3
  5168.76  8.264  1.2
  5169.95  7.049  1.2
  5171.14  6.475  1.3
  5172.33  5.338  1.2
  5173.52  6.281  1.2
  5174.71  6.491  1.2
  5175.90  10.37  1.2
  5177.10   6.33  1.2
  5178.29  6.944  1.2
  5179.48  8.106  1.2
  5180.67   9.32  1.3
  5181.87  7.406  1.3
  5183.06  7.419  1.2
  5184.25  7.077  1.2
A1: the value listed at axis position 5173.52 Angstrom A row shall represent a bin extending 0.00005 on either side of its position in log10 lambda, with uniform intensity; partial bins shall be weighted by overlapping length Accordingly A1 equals 6.281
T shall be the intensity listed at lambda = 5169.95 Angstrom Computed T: 7.049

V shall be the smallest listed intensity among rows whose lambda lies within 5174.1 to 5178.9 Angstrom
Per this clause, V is 6.33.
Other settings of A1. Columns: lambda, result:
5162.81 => 6.805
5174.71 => 6.491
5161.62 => 8.213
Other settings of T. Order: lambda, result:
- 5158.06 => 6.383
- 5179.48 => 8.106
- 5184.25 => 7.077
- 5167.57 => 7.539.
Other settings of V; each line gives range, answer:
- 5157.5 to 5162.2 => 6.383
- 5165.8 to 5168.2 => 7.456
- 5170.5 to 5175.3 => 5.338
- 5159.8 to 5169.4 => 6.805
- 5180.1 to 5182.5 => 7.406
